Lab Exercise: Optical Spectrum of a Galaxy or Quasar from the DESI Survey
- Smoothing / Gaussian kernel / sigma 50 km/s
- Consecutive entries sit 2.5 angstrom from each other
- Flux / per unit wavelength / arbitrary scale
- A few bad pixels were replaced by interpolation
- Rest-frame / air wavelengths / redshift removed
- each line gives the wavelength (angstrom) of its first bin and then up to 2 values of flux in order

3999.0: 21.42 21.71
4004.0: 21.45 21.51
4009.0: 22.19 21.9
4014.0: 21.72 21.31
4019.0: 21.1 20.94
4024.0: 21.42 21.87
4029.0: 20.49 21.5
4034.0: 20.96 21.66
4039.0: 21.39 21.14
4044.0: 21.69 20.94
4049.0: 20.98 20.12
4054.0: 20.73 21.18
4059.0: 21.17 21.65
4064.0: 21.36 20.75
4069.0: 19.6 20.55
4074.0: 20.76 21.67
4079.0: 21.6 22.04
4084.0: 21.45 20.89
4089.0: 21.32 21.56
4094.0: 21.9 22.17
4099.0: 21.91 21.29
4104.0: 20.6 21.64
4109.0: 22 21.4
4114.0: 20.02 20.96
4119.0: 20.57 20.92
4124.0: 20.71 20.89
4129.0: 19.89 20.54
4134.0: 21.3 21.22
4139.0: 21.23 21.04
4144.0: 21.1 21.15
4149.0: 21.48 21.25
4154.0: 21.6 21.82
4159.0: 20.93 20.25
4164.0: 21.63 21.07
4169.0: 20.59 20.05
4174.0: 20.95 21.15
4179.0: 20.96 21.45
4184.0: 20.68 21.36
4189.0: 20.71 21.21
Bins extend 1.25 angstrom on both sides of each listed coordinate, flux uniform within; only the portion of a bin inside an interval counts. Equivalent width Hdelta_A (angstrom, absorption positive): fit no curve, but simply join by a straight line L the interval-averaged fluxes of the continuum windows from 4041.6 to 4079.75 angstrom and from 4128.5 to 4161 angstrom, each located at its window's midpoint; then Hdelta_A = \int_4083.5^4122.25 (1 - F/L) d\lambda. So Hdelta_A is -0.43 angstrom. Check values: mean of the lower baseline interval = 21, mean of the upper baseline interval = 21.1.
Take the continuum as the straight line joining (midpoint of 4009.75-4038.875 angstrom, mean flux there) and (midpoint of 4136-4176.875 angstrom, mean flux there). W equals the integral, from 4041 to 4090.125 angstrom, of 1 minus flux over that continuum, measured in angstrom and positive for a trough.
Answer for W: 0.5 angstrom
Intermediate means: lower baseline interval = 21.4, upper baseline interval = 21.1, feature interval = 21.1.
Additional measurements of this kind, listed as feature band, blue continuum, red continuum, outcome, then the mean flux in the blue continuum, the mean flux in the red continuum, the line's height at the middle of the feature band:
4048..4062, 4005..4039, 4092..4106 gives 0.36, 21.4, 21.6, 21.5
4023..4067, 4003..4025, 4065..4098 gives 0.45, 21.5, 21.3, 21.4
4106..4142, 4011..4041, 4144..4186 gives 0.36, 21.3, 21.1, 21.1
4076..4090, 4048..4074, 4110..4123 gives -0.46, 20.8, 20.8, 20.8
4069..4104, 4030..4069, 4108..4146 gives -0.60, 21.1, 20.9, 21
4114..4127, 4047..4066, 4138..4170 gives 0.24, 21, 21.2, 21.1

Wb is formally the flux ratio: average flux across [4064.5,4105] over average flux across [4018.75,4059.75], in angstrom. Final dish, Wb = 1.01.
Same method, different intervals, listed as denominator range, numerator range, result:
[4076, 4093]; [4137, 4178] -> 0.98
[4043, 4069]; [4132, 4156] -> 1.01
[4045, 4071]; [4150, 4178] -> 1.01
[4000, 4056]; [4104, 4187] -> 0.99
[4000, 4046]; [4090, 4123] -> 0.99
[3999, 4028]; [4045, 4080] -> 0.97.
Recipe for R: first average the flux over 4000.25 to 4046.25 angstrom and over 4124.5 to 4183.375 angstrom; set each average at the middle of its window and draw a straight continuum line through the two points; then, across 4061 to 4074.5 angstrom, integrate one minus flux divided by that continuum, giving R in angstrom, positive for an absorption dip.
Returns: 0.4 angstrom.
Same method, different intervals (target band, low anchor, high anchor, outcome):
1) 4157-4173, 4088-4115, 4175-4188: 0.3 angstrom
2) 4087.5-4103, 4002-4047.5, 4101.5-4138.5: -0.5 angstrom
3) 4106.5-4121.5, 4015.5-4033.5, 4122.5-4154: 0.0 angstrom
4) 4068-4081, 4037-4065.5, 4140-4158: 0.2 angstrom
